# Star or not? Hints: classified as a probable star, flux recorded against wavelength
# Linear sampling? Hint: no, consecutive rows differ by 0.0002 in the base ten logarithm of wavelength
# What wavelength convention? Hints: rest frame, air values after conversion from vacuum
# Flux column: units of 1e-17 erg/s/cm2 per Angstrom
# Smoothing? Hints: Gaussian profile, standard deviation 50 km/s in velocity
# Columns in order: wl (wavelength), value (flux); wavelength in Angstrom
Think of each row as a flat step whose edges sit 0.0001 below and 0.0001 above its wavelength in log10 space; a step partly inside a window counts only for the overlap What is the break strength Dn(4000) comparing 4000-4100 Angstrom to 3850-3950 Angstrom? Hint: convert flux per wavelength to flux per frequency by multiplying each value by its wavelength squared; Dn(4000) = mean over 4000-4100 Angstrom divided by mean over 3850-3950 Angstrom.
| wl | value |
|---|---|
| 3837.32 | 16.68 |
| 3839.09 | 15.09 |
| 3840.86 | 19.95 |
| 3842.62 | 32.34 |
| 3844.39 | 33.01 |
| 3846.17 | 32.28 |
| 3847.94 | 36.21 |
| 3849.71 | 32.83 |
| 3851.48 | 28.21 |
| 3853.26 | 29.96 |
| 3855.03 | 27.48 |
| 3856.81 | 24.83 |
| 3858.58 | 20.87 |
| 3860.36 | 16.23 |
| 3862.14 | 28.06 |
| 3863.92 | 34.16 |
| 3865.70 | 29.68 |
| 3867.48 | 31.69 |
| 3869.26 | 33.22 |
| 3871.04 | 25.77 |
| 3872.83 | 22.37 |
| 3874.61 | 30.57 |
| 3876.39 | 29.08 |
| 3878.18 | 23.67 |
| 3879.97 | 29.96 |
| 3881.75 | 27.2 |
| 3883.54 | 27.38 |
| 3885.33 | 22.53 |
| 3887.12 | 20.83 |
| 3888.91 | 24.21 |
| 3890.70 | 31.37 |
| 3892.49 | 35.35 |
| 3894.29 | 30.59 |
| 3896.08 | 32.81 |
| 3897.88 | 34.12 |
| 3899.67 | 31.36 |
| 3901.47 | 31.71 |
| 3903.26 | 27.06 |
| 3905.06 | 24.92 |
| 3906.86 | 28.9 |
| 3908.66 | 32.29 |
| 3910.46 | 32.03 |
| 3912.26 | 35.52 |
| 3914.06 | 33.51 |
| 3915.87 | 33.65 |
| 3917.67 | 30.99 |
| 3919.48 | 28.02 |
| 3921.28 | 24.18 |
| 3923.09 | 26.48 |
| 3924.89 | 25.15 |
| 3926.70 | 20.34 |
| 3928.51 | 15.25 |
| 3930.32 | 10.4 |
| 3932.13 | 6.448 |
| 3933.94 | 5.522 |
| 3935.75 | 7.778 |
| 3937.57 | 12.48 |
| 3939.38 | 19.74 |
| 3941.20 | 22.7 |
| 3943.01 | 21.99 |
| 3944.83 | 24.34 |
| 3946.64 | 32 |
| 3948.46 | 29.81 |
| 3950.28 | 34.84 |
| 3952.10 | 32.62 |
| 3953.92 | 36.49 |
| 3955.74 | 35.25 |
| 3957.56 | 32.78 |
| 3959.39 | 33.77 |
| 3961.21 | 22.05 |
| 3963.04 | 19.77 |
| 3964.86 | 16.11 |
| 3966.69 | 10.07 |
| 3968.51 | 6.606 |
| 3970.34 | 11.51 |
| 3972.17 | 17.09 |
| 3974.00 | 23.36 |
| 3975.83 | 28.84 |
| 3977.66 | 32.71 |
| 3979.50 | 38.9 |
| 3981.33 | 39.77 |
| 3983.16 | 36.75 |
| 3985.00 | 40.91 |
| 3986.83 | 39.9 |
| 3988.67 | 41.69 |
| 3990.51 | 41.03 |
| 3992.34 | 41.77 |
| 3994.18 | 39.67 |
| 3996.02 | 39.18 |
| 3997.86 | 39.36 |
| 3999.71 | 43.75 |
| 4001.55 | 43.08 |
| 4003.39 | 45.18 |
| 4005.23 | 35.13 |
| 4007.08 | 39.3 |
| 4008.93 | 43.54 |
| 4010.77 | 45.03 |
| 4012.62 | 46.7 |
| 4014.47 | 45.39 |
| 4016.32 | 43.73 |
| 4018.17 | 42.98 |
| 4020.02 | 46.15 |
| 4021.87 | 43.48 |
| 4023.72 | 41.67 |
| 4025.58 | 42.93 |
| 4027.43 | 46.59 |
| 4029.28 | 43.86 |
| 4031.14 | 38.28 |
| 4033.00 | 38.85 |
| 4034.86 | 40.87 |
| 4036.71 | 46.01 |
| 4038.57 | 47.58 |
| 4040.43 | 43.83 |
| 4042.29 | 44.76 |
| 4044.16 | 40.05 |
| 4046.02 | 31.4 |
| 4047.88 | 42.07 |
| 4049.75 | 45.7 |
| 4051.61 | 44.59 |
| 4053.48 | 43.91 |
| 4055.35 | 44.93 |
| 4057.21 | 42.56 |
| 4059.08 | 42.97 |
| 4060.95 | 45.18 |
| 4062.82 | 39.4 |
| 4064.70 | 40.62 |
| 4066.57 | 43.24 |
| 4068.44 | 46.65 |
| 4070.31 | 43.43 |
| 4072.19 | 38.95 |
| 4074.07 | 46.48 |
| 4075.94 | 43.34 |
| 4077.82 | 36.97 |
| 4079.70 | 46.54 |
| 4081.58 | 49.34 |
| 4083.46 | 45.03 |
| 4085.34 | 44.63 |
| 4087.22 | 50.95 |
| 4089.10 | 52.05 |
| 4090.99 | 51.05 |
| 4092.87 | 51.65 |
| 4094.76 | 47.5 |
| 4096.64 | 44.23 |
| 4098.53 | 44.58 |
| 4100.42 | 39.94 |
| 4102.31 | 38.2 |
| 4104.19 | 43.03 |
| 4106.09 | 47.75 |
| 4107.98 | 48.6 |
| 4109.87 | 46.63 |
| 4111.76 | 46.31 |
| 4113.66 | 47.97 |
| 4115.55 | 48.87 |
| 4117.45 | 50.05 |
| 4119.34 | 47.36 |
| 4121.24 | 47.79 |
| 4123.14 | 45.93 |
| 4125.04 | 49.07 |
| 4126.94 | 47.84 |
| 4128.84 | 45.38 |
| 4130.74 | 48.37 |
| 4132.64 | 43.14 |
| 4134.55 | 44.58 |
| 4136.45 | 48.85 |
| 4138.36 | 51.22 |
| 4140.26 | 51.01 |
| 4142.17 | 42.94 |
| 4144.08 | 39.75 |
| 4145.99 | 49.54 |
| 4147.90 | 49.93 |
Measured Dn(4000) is 1.82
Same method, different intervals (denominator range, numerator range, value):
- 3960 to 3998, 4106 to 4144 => 1.71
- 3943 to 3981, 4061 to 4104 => 1.82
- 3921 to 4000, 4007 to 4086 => 1.68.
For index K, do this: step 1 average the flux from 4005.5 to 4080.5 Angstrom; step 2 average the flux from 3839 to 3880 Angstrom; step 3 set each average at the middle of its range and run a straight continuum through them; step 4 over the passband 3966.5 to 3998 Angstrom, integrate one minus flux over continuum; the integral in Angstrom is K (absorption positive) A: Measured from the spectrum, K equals 5.17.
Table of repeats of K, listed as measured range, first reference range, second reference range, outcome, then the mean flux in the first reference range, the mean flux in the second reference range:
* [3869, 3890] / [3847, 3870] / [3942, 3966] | 1.76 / 28.7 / 28.4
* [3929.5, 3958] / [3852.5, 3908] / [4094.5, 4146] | 8.95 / 28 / 46.2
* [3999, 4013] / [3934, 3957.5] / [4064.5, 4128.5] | -3.71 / 25.4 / 46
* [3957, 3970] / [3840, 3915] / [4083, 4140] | 5.88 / 29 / 47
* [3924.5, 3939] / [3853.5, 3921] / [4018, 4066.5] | 8.84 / 28.7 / 42.7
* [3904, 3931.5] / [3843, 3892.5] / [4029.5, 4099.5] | 4.68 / 28.1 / 44.1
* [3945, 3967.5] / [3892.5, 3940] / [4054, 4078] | 1.21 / 24.9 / 42.9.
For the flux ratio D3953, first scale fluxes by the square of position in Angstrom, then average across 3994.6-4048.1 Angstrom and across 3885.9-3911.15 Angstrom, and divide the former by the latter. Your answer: 1.52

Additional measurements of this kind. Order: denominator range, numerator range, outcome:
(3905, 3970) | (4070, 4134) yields 2.10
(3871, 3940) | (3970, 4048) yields 1.66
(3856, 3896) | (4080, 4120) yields 1.92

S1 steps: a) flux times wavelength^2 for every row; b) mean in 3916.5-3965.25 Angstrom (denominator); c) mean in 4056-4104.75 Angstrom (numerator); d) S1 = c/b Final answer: 2.04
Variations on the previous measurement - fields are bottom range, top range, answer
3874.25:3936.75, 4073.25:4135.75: 1.98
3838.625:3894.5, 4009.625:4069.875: 1.70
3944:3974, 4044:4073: 1.81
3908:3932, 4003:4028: 1.75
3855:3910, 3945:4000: 1.16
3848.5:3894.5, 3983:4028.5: 1.64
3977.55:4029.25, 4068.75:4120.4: 1.15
